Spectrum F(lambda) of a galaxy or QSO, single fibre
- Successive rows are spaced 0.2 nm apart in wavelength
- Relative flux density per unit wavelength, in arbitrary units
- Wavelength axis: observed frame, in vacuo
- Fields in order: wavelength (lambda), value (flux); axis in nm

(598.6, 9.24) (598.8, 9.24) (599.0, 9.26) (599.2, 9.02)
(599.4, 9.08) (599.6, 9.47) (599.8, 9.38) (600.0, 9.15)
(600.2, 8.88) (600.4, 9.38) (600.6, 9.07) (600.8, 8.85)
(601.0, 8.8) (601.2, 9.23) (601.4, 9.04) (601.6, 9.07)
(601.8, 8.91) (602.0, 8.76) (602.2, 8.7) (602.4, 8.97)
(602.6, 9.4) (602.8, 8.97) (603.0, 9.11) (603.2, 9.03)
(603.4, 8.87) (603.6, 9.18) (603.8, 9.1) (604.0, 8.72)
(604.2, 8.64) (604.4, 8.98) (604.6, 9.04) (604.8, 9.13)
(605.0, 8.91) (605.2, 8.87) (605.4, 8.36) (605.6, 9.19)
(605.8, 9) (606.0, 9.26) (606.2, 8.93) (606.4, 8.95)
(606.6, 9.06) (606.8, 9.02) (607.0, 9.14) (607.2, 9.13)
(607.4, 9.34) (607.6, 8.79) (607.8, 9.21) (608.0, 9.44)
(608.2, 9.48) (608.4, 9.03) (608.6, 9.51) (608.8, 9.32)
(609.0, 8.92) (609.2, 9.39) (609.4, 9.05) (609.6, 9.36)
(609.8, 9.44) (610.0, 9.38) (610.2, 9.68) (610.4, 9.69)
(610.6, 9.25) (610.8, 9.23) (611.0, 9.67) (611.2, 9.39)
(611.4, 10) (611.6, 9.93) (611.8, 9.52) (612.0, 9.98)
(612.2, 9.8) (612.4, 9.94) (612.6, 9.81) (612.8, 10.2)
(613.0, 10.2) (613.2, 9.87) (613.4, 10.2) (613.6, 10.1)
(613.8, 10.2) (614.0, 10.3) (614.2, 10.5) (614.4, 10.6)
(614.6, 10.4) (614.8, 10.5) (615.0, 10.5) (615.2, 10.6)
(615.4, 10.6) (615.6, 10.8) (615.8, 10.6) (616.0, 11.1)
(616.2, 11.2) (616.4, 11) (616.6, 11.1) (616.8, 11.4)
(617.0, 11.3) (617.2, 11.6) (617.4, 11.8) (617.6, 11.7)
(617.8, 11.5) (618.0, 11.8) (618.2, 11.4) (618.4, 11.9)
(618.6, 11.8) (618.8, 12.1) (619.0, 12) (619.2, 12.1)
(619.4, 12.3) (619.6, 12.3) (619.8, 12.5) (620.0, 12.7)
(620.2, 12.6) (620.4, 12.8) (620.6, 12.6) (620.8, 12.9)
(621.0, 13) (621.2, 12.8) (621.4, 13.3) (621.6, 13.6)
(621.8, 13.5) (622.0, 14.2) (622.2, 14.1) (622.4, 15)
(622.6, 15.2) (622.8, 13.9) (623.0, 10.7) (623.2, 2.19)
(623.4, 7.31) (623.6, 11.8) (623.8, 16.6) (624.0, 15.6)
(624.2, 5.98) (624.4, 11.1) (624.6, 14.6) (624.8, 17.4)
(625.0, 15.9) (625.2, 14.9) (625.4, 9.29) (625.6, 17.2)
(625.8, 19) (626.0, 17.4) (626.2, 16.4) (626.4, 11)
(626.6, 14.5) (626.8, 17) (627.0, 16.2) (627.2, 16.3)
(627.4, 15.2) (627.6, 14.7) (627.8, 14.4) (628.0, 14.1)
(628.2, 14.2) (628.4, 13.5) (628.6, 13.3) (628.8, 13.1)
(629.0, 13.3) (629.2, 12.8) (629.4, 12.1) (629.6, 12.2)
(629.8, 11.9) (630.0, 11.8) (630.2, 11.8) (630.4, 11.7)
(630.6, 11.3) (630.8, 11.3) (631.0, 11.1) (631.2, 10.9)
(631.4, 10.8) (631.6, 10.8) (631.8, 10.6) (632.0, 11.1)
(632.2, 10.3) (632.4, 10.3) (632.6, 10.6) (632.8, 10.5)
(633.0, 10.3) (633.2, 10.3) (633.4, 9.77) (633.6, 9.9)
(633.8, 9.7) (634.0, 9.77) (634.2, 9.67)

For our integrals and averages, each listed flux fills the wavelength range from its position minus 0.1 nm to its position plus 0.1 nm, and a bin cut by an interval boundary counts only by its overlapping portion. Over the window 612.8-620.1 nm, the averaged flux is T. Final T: 11.2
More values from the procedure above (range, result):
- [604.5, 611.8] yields 9.24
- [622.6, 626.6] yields 13.2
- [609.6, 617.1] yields 10.2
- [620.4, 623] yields 13.5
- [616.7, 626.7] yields 12.8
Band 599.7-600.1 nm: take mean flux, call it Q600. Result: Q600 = 9.26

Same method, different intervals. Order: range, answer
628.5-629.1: 13.2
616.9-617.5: 11.6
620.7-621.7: 13.1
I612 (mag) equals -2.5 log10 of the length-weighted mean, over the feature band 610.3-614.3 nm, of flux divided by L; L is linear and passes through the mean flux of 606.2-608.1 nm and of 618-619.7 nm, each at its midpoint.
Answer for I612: 0.052 mag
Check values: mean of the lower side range 9.11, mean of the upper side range 12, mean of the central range 9.89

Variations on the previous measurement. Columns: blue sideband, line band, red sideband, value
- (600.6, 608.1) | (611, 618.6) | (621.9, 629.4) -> 0.07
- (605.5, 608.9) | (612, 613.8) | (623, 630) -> 0.05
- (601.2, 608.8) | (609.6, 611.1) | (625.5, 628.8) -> 0.12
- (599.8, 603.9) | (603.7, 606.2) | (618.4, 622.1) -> 0.08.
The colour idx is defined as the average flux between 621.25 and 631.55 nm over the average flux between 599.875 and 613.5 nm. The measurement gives 1.4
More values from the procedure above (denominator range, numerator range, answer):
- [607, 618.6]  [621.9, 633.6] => 1.25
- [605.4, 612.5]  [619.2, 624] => 1.35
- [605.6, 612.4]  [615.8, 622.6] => 1.32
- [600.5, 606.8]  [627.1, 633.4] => 1.35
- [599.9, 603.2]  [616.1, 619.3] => 1.29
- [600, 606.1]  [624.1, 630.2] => 1.56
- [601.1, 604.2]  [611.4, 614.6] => 1.12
